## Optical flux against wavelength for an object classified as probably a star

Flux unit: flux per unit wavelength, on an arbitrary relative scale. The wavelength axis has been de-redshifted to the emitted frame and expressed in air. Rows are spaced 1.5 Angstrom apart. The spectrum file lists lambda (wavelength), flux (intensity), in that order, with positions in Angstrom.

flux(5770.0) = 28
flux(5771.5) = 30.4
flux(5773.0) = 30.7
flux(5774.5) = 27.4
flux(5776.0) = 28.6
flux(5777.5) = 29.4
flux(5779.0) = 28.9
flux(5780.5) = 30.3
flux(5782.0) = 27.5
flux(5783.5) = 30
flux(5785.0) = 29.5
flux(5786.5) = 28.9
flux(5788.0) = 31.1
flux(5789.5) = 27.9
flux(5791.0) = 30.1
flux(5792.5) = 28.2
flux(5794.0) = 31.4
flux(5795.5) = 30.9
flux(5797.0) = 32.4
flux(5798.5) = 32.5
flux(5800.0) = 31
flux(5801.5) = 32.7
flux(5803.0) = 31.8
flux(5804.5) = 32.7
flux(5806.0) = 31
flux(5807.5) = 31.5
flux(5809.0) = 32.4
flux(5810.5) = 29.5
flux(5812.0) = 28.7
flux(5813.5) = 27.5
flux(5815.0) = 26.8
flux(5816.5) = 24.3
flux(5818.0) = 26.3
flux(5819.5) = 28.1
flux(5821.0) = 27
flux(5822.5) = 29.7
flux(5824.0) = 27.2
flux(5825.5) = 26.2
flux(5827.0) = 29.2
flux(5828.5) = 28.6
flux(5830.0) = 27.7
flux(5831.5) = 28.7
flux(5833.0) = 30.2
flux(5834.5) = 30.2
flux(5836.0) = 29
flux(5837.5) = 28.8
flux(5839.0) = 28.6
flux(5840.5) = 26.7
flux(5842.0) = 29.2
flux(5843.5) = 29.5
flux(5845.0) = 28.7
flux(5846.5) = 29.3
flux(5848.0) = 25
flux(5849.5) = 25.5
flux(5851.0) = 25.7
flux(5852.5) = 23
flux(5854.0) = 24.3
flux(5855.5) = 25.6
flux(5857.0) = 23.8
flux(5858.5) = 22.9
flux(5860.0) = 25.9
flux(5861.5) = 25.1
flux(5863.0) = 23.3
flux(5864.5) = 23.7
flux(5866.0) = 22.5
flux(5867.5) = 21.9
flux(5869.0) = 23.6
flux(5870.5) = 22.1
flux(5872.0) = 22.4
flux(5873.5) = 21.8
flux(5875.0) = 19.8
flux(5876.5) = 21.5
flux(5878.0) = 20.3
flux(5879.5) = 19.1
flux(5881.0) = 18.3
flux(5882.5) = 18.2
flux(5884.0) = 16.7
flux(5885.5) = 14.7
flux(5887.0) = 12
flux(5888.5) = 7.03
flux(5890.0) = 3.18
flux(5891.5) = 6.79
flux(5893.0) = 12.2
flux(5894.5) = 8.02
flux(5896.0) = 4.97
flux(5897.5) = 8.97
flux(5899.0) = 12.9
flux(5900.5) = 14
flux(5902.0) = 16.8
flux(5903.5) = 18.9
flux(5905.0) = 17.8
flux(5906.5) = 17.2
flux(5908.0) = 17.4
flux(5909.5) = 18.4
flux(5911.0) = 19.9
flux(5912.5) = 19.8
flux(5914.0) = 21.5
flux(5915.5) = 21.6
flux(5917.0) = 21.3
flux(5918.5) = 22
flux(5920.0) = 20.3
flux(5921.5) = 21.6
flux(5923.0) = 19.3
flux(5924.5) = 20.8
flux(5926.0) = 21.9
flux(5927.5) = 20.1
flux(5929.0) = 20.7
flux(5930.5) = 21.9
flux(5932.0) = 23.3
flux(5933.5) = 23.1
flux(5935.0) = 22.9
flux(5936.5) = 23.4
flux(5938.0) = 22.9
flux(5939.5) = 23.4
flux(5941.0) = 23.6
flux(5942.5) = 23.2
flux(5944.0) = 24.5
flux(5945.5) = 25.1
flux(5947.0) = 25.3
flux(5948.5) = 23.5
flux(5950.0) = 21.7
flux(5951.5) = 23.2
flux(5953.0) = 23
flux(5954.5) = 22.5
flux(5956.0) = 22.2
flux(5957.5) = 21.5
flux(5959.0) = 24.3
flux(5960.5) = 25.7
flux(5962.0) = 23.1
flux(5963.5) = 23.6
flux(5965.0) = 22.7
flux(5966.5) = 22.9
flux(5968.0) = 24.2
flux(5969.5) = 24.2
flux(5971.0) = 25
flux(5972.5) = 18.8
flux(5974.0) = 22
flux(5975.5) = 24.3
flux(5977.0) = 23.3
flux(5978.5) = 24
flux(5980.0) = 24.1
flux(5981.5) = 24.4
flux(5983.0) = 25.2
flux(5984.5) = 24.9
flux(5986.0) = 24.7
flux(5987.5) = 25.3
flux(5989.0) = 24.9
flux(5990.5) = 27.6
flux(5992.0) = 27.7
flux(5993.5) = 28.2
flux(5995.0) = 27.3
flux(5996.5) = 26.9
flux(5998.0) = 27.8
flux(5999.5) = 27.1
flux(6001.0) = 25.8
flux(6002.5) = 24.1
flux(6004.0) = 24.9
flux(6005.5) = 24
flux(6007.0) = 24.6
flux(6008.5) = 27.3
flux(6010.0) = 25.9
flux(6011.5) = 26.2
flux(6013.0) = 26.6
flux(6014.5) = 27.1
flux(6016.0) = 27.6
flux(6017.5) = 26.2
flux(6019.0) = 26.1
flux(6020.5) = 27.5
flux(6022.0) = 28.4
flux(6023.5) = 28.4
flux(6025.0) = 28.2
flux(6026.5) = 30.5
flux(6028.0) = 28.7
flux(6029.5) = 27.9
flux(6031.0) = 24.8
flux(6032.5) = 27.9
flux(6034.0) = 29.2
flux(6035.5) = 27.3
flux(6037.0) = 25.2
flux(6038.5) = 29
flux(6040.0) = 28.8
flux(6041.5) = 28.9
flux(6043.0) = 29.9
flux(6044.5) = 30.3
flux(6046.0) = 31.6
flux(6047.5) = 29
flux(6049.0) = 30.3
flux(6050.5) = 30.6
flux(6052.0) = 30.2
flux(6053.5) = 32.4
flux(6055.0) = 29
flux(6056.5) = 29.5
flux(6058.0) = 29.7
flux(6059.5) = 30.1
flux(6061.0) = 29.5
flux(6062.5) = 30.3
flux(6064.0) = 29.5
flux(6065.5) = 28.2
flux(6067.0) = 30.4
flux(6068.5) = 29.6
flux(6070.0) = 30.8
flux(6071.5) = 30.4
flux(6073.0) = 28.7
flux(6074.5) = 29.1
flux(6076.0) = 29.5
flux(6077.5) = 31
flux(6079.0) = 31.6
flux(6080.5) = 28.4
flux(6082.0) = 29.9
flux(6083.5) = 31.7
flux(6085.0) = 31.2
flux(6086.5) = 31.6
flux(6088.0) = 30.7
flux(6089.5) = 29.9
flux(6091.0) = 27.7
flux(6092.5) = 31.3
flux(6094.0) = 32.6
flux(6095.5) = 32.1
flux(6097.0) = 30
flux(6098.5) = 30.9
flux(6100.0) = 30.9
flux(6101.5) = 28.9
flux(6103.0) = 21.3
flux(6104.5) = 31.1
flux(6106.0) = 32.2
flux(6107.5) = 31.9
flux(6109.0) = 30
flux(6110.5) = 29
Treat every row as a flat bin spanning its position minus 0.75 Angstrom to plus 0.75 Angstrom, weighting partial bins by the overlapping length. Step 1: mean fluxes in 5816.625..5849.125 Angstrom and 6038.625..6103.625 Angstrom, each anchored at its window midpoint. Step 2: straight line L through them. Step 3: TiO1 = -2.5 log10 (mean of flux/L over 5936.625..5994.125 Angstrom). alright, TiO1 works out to 0.214 mag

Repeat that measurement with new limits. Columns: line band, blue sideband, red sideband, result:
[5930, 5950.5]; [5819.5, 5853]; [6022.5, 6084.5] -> 0.22 mag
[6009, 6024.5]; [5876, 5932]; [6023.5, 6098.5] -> -0.04 mag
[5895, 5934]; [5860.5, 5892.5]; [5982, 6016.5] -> 0.12 mag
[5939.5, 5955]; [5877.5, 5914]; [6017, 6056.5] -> -0.20 mag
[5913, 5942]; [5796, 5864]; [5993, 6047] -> 0.26 mag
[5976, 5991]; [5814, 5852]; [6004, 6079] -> 0.15 mag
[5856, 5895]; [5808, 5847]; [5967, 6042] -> 0.45 mag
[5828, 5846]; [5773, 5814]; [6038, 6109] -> 0.05 mag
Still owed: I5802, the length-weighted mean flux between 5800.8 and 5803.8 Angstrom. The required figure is 32.2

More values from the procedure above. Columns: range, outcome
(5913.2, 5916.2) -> 21.5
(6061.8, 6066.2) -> 29.3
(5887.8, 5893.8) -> 7.31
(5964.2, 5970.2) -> 23.5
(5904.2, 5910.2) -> 17.7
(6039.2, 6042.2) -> 28.9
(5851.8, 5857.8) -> 24.2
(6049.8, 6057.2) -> 30.3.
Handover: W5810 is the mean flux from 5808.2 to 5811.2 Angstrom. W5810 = 31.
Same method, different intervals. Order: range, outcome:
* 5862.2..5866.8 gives 23.2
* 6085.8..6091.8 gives 30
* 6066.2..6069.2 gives 30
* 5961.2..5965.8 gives 23.2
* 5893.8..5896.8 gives 6.51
